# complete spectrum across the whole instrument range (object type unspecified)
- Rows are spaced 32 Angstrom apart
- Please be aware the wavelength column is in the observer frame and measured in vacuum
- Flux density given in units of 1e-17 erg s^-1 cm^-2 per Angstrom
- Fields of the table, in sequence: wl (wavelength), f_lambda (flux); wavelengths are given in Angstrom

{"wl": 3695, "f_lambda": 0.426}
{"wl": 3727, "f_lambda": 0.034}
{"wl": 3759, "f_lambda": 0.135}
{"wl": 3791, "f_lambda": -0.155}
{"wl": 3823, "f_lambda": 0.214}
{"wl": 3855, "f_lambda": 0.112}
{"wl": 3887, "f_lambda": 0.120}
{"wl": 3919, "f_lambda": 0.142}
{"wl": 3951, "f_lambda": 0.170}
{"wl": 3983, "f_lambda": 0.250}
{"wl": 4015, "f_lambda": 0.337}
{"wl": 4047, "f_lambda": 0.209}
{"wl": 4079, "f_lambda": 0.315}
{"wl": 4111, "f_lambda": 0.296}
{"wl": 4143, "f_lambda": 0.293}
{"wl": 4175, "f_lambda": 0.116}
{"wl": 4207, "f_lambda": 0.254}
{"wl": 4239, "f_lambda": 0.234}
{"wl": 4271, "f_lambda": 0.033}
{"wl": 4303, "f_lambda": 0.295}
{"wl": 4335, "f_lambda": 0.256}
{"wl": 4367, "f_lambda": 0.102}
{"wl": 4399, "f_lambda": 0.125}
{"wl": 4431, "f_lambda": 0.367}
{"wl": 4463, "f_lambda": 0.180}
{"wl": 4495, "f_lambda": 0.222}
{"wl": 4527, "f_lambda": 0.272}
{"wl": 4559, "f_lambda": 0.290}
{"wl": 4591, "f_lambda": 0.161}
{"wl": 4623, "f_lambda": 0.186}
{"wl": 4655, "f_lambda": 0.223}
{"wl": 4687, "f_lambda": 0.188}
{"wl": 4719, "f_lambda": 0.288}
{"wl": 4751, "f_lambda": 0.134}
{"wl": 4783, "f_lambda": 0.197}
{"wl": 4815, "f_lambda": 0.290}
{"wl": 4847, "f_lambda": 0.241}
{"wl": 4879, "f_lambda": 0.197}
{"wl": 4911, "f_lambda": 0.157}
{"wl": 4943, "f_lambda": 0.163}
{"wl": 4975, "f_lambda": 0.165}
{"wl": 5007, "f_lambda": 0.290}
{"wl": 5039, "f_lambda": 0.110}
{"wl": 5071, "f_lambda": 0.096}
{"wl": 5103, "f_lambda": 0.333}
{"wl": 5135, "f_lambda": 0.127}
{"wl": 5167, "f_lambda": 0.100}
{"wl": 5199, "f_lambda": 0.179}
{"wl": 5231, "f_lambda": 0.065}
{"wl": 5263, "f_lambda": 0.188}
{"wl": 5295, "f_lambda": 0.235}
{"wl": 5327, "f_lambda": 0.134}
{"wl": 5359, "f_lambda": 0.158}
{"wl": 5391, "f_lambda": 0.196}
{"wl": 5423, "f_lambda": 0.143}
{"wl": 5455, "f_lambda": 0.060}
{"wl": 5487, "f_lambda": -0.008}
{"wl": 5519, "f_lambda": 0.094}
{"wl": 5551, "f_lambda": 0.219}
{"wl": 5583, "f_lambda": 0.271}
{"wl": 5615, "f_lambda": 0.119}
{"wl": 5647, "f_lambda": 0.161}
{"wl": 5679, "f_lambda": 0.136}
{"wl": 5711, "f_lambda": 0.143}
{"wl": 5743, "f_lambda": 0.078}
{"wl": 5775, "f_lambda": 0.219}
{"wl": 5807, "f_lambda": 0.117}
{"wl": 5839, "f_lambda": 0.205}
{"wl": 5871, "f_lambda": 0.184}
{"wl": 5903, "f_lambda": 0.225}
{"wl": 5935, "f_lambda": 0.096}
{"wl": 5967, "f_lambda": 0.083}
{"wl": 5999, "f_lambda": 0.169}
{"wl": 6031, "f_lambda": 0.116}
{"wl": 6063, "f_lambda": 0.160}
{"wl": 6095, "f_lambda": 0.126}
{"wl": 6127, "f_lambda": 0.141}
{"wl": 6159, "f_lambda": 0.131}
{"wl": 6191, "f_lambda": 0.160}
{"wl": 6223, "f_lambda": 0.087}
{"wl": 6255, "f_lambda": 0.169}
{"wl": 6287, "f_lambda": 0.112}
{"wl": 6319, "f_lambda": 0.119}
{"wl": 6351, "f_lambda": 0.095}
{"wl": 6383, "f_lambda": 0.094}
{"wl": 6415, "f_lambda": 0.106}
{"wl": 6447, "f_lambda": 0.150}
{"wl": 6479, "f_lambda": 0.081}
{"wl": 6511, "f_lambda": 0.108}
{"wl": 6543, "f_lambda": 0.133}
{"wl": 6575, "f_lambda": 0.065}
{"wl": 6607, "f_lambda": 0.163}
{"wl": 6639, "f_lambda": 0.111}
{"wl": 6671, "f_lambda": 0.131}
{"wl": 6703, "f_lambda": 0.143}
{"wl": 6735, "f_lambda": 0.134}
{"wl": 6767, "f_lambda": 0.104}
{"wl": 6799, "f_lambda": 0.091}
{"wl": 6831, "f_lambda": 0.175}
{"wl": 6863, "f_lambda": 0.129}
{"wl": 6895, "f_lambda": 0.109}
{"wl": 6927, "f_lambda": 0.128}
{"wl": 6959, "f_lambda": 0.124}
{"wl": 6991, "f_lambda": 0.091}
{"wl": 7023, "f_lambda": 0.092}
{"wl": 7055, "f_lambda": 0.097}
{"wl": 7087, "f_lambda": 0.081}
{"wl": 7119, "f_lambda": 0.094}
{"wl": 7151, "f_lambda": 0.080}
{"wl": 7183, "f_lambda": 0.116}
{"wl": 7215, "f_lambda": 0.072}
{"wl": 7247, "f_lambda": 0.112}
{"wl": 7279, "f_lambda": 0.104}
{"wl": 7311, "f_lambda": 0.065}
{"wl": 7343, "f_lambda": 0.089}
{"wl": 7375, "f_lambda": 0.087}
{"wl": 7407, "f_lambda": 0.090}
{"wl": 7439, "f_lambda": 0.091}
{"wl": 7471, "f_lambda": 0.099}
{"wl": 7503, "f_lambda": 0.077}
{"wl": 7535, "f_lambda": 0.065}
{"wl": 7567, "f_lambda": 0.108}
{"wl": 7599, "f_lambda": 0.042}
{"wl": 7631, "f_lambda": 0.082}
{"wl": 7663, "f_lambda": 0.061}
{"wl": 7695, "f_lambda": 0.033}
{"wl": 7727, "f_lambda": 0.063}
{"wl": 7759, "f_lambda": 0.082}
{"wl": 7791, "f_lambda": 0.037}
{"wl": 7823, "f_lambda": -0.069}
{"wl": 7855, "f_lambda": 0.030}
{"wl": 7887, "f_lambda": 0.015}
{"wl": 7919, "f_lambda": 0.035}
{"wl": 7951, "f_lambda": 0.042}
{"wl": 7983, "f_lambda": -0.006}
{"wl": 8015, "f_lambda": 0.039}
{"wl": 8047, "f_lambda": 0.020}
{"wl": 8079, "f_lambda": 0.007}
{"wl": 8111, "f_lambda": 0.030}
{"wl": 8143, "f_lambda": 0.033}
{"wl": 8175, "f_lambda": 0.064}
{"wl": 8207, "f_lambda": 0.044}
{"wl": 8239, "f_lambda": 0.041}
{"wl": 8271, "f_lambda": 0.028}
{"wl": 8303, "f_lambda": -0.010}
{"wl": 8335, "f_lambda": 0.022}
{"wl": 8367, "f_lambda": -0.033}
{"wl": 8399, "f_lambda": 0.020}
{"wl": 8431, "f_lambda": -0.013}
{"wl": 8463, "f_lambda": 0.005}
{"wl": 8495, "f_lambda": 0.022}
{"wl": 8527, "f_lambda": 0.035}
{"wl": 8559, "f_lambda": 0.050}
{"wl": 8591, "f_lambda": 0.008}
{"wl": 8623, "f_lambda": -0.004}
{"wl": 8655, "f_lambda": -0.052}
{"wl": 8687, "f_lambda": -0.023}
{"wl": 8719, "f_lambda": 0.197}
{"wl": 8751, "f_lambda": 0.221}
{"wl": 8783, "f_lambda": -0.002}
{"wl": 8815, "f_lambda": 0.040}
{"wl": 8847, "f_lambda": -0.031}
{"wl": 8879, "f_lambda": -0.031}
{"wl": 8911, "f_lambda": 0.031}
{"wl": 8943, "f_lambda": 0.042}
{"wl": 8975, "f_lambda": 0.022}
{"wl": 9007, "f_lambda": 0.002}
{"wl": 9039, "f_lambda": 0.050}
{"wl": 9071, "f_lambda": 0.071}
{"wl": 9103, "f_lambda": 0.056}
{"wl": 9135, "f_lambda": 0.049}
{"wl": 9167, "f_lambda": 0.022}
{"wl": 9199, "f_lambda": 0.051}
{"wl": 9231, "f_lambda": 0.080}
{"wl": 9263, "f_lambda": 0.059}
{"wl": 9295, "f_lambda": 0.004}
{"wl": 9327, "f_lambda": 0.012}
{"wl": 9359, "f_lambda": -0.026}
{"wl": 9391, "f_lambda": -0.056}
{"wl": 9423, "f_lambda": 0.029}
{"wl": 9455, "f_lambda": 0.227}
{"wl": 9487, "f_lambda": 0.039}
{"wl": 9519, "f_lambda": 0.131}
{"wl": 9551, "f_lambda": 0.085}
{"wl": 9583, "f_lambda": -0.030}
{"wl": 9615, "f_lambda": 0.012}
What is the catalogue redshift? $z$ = 1.34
